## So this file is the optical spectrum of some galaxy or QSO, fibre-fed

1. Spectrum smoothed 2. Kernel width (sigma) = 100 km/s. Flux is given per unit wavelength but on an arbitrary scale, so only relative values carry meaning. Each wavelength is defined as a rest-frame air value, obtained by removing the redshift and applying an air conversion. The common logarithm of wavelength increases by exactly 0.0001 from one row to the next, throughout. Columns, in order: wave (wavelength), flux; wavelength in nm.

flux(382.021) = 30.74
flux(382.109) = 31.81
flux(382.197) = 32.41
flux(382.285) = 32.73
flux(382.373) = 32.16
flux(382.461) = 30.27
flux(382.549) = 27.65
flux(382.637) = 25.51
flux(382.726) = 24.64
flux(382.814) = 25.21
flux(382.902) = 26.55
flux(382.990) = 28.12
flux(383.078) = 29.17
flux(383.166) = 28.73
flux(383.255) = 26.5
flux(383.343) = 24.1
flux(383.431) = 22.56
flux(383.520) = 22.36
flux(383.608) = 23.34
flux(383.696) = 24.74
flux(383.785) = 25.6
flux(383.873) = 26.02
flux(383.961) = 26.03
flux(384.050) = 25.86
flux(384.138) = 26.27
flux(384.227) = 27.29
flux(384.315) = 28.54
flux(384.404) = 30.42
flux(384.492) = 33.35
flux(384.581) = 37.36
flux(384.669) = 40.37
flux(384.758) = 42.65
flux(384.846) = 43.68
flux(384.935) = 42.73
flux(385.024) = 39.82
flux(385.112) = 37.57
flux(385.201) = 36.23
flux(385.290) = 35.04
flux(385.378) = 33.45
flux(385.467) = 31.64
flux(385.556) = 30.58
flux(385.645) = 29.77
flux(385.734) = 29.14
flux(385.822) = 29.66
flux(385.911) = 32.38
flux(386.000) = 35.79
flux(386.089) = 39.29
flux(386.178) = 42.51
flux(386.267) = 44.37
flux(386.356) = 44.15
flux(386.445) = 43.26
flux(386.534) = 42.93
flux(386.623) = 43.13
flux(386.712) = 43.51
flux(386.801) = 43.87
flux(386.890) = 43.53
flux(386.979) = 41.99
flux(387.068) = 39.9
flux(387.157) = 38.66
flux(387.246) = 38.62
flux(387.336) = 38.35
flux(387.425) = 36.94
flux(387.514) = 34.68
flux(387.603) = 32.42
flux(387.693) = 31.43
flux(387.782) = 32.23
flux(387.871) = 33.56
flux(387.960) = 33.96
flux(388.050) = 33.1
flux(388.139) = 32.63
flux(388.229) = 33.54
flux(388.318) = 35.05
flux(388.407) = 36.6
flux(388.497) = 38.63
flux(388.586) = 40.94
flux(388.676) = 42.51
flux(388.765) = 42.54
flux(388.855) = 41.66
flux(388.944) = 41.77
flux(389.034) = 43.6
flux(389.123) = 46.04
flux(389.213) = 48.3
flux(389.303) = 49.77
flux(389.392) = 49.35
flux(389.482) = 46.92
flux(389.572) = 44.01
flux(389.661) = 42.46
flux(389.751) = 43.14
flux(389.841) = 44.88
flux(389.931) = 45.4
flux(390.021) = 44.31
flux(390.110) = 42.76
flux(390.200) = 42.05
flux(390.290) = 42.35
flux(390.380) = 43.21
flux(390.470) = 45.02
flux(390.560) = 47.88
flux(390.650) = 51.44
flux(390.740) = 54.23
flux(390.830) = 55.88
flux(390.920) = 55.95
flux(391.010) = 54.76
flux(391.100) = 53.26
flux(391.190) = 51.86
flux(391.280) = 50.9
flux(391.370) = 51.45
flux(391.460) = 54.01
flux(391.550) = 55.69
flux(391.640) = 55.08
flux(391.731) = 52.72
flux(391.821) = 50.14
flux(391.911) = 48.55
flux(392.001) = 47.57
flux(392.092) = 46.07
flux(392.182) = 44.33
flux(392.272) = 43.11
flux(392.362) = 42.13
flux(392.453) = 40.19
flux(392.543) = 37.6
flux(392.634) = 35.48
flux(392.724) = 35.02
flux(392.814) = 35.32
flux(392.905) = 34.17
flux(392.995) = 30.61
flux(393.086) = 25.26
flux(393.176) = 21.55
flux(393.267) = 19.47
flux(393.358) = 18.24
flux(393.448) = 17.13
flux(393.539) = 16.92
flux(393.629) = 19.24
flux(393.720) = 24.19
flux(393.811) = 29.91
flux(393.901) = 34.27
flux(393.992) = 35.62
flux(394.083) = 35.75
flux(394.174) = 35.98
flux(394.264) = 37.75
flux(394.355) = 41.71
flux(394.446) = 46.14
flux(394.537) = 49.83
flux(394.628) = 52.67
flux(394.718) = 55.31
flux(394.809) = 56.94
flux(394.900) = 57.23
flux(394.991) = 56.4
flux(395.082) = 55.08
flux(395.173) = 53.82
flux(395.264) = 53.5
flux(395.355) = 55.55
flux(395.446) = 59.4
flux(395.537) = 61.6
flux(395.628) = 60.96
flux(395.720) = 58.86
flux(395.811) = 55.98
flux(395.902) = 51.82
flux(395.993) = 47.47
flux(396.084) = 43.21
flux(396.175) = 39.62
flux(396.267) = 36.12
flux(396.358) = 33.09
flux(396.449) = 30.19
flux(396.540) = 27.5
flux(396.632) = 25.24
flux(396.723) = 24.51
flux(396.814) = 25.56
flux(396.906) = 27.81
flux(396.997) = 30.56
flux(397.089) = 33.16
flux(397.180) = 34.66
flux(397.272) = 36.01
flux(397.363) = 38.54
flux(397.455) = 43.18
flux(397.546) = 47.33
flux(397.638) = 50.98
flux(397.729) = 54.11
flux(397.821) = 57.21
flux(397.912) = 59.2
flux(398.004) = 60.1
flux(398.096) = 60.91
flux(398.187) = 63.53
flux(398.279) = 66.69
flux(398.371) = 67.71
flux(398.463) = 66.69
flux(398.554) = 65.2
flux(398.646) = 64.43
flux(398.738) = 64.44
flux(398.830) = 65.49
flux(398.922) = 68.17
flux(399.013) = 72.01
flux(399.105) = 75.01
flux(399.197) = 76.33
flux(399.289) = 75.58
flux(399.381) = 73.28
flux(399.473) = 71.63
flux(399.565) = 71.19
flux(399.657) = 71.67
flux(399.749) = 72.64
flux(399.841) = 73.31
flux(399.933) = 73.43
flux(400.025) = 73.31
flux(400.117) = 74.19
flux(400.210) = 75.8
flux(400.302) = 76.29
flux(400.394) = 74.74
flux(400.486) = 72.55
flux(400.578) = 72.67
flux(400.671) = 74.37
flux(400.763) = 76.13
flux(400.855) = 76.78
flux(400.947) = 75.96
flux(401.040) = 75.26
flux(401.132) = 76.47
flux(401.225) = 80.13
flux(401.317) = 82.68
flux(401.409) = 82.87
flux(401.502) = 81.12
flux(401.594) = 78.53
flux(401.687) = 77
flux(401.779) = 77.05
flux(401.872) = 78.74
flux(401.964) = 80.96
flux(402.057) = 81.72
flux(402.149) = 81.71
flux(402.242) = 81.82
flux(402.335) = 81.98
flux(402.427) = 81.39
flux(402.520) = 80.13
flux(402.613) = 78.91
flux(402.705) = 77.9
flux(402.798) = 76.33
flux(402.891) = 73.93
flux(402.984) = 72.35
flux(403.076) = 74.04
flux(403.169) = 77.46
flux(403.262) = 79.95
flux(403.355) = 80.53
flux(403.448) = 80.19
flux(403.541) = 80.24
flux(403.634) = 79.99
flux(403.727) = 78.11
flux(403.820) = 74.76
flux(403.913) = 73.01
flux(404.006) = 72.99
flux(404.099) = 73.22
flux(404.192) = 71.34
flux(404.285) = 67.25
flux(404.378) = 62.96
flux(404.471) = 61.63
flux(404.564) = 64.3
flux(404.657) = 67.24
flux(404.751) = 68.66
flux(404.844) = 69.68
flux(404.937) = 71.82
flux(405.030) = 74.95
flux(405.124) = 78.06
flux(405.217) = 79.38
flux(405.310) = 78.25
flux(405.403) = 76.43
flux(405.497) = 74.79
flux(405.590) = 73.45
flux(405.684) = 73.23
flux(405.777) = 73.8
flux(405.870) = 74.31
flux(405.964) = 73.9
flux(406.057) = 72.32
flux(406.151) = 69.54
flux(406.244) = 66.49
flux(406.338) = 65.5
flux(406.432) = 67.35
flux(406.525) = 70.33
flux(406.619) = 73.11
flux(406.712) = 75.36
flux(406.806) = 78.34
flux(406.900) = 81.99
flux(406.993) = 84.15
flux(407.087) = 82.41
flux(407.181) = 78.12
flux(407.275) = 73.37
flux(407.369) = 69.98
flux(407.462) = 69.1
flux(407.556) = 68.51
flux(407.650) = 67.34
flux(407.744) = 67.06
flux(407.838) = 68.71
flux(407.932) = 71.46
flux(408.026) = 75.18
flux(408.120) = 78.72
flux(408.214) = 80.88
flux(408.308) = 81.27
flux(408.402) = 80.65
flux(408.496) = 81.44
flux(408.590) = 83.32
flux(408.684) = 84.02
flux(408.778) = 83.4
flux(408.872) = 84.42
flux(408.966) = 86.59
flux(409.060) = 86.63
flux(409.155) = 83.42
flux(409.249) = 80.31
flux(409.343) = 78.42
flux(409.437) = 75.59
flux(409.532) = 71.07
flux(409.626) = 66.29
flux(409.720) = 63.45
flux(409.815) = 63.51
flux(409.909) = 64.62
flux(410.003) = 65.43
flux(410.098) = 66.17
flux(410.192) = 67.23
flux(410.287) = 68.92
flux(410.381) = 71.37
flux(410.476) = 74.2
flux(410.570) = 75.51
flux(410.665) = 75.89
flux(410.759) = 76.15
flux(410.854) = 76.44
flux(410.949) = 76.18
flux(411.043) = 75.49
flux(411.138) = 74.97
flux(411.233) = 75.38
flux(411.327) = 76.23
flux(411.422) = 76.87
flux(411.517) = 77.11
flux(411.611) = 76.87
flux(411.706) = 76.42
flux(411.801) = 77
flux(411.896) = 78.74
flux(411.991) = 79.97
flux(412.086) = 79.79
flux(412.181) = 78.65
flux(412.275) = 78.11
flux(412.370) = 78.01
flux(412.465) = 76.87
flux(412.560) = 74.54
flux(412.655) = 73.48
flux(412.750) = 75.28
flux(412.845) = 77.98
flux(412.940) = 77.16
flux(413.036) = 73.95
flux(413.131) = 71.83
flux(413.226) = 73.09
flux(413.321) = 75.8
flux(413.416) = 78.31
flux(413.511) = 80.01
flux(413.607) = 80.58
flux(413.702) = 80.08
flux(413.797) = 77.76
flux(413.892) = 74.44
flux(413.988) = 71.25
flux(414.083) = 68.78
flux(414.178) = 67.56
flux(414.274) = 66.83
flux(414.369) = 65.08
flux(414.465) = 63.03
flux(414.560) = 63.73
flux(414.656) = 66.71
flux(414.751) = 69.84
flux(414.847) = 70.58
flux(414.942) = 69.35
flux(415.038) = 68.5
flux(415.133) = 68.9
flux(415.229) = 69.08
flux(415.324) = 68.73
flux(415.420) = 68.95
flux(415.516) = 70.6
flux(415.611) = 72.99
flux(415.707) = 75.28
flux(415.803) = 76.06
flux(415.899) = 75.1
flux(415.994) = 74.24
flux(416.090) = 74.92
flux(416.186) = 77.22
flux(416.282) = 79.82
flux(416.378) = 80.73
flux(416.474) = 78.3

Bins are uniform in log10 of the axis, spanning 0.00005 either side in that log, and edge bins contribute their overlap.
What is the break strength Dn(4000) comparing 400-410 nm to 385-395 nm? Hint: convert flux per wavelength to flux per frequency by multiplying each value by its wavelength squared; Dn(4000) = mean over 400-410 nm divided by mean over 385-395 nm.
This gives 2.00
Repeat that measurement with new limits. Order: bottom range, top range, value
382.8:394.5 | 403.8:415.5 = 2.16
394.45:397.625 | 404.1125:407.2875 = 1.71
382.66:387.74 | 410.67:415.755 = 2.51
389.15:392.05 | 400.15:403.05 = 1.68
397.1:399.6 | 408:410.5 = 1.32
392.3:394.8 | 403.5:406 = 2.26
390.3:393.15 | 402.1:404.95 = 1.73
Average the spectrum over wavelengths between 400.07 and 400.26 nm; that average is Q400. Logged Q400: 74.8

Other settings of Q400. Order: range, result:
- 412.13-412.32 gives 78.7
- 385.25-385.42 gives 34.4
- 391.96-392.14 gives 46.6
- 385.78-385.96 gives 31.1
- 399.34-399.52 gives 72.4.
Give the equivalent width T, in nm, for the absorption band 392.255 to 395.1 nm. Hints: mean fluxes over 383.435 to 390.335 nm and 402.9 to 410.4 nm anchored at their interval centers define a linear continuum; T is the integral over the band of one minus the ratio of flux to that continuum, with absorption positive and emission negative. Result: 0.78 nm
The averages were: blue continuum 37.4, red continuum 74.1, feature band 36.5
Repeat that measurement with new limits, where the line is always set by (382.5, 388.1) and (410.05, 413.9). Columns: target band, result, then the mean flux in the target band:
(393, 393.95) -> 0.480 nm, 23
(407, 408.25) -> -0.081 nm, 73.4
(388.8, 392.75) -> -0.446 nm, 46.9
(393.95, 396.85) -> 0.218 nm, 45.7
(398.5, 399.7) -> -0.322 nm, 70.3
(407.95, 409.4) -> -0.227 nm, 81.7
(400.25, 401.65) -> -0.449 nm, 77.1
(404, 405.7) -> -0.182 nm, 71.5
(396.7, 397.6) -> 0.307 nm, 34.5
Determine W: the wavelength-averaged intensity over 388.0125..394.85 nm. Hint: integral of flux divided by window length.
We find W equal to 41.7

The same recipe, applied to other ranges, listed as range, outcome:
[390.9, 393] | 46.3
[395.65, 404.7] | 65.5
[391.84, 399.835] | 47.2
